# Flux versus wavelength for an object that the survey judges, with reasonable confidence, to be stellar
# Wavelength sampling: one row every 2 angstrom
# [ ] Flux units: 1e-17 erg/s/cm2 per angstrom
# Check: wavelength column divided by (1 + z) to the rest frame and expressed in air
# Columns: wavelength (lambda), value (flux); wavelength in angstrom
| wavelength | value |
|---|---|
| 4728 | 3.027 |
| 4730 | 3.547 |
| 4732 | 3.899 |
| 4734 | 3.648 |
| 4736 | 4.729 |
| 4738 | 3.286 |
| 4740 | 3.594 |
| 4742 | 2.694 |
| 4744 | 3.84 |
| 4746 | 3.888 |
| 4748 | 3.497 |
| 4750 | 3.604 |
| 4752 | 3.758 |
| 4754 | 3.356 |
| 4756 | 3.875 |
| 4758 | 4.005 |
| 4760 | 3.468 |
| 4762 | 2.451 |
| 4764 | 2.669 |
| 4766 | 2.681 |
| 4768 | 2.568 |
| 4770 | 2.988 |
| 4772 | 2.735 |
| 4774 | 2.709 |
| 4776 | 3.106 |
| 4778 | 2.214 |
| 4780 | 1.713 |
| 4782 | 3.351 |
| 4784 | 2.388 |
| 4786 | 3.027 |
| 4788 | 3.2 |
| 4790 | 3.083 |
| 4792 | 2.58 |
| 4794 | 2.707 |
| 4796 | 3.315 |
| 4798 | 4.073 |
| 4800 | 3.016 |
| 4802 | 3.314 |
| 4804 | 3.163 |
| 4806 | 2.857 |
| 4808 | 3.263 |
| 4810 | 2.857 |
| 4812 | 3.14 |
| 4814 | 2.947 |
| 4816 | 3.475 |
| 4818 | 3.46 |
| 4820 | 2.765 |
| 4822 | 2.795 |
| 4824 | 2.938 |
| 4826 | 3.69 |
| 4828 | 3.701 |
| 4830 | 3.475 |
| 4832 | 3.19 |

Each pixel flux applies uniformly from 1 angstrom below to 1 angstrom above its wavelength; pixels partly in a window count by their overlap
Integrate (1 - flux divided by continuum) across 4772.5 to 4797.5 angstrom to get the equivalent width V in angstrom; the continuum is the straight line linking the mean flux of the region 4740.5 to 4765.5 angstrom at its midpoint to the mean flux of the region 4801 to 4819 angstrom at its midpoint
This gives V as 3.54 angstrom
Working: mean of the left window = 3.41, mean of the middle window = 2.81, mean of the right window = 3.16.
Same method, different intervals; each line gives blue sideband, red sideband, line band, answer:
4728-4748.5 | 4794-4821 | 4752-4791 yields 5.4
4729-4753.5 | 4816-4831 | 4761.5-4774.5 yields 3.1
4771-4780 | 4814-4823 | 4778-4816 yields -1.9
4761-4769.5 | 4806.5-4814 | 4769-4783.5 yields 0.2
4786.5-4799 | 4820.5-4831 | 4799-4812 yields 0.5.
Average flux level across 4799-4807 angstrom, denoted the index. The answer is 3.09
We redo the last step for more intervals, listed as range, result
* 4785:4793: 2.97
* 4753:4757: 3.62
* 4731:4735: 3.77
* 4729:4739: 3.82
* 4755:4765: 3.29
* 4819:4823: 2.78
